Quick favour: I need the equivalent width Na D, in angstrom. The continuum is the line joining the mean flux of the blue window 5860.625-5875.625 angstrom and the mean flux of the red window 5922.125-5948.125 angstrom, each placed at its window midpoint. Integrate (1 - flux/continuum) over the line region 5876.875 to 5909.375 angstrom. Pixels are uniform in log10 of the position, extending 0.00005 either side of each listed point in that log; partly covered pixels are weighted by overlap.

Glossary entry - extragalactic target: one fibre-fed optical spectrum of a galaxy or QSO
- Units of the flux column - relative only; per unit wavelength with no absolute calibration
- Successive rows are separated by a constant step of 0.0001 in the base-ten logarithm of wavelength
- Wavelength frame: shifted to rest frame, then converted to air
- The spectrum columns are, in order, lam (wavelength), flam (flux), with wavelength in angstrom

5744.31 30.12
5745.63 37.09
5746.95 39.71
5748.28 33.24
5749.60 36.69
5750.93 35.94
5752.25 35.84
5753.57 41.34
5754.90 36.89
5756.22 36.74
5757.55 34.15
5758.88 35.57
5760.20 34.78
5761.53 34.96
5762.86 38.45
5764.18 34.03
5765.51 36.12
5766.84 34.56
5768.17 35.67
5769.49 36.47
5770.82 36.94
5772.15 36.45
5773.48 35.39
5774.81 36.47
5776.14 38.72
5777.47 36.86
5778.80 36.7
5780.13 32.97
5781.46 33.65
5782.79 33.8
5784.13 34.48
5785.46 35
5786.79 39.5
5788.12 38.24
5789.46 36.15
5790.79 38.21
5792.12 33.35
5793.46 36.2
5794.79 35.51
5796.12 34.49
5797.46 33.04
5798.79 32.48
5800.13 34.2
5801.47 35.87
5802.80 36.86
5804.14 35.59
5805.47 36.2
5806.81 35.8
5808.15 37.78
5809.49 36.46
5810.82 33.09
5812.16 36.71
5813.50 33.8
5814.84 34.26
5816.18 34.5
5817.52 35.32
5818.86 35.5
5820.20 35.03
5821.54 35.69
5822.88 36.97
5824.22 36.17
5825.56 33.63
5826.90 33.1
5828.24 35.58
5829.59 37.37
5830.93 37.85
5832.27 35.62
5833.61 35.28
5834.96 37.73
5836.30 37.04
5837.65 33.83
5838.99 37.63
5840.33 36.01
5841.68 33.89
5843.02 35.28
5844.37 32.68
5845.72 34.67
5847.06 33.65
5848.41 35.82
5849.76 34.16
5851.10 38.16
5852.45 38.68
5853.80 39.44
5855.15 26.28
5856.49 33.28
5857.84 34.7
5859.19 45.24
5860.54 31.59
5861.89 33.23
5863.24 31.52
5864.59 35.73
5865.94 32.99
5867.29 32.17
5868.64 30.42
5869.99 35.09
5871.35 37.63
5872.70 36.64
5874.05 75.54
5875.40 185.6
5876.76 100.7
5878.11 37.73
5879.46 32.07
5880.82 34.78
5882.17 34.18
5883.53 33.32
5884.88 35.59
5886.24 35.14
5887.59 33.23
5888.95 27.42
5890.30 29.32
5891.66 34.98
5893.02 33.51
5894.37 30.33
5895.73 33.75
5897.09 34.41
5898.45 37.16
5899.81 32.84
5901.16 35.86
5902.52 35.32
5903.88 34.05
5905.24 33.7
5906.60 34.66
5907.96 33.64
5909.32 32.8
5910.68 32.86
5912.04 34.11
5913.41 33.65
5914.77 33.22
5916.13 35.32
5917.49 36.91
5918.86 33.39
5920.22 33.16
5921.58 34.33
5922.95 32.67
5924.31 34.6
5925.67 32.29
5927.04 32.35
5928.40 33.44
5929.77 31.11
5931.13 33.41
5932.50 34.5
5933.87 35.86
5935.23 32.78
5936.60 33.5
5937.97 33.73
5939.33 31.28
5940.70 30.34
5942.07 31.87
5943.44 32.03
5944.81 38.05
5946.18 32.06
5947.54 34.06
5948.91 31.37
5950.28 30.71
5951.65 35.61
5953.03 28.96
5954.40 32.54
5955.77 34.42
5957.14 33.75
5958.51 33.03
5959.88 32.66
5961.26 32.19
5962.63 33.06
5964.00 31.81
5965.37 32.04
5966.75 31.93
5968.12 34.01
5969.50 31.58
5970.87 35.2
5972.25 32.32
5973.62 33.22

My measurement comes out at 5.3 angstrom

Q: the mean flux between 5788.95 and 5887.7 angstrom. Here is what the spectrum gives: 38.7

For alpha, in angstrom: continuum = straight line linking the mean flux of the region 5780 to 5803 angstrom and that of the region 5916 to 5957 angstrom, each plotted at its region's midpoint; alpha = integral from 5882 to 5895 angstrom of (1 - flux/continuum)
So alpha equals 0.5 angstrom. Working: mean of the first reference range 35.2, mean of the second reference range 33.2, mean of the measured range 32.7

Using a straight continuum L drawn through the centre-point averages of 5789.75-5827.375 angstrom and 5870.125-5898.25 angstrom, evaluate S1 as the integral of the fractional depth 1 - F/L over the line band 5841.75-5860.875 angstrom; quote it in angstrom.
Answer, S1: 2.9 angstrom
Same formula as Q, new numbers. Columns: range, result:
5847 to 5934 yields 38.1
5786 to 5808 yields 35.8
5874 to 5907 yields 43.7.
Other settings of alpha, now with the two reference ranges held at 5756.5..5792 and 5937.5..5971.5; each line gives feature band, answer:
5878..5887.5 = -0.1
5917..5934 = -0.2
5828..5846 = -0.5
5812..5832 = -0.2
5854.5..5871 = 0.4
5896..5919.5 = -0.6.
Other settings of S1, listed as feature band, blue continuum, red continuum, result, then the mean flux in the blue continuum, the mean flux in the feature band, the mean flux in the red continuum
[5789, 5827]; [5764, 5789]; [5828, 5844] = 0.76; 35.9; 35.3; 36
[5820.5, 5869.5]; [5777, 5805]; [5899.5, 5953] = -0.65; 35.4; 35.1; 33.5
